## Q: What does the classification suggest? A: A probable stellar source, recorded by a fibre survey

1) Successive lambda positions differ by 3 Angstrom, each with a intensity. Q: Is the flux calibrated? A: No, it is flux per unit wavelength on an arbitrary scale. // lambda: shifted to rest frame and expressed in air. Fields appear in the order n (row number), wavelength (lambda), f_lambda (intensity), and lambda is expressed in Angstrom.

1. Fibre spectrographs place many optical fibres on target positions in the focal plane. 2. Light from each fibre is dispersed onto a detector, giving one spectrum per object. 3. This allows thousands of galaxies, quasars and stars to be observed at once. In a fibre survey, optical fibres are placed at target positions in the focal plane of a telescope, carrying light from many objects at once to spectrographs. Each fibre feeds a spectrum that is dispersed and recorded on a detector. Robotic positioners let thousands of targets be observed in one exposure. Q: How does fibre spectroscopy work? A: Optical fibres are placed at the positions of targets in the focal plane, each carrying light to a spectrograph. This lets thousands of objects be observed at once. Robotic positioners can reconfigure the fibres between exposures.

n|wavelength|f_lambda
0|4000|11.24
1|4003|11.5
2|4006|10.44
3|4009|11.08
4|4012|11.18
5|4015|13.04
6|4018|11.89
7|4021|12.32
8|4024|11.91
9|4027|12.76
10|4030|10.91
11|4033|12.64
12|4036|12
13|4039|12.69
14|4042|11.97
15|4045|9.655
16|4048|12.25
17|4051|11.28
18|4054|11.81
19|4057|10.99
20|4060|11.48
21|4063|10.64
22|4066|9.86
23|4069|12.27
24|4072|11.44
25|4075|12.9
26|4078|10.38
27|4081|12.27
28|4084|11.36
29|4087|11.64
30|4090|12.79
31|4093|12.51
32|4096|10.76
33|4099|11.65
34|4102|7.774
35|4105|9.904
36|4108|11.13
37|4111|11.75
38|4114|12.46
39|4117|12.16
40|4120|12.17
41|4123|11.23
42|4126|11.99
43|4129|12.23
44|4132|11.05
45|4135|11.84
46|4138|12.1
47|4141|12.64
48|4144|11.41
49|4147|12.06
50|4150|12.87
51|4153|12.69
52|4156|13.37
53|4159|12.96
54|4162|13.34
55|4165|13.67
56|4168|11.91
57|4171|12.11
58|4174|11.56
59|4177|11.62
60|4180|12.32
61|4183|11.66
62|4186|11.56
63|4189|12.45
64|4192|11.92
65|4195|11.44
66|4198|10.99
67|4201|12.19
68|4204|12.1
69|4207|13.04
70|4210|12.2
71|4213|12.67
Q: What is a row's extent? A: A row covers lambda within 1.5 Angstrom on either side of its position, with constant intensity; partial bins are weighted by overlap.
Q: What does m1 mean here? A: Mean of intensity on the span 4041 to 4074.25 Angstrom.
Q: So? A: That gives 11.3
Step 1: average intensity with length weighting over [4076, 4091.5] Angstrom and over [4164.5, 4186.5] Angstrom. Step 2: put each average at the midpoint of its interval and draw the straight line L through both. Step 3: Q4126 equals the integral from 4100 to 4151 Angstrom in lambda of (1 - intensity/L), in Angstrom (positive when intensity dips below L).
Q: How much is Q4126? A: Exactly 1.3 Angstrom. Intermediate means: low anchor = 11.7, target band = 11.6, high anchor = 12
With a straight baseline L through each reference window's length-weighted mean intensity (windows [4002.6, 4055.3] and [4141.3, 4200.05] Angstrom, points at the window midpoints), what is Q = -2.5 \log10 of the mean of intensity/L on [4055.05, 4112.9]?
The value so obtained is 0.06 mag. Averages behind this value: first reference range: 11.7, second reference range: 12.2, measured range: 11.2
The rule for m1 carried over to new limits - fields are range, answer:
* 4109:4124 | 12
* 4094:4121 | 11.1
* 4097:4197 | 11.9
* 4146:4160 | 12.8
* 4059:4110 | 11.2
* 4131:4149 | 11.9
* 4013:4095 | 11.8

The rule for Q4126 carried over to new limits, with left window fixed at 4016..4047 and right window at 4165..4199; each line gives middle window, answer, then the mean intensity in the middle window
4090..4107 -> 1.6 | 10.7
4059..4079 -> 1.0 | 11.3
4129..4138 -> 0.1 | 11.7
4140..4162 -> -1.4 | 12.6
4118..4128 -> 0.0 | 11.8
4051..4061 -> 0.4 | 11.4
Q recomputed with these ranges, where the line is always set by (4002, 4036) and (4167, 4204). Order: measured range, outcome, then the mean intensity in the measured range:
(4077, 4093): 0.000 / 11.8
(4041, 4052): 0.051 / 11.3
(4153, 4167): -0.121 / 13.2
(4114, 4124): -0.015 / 12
